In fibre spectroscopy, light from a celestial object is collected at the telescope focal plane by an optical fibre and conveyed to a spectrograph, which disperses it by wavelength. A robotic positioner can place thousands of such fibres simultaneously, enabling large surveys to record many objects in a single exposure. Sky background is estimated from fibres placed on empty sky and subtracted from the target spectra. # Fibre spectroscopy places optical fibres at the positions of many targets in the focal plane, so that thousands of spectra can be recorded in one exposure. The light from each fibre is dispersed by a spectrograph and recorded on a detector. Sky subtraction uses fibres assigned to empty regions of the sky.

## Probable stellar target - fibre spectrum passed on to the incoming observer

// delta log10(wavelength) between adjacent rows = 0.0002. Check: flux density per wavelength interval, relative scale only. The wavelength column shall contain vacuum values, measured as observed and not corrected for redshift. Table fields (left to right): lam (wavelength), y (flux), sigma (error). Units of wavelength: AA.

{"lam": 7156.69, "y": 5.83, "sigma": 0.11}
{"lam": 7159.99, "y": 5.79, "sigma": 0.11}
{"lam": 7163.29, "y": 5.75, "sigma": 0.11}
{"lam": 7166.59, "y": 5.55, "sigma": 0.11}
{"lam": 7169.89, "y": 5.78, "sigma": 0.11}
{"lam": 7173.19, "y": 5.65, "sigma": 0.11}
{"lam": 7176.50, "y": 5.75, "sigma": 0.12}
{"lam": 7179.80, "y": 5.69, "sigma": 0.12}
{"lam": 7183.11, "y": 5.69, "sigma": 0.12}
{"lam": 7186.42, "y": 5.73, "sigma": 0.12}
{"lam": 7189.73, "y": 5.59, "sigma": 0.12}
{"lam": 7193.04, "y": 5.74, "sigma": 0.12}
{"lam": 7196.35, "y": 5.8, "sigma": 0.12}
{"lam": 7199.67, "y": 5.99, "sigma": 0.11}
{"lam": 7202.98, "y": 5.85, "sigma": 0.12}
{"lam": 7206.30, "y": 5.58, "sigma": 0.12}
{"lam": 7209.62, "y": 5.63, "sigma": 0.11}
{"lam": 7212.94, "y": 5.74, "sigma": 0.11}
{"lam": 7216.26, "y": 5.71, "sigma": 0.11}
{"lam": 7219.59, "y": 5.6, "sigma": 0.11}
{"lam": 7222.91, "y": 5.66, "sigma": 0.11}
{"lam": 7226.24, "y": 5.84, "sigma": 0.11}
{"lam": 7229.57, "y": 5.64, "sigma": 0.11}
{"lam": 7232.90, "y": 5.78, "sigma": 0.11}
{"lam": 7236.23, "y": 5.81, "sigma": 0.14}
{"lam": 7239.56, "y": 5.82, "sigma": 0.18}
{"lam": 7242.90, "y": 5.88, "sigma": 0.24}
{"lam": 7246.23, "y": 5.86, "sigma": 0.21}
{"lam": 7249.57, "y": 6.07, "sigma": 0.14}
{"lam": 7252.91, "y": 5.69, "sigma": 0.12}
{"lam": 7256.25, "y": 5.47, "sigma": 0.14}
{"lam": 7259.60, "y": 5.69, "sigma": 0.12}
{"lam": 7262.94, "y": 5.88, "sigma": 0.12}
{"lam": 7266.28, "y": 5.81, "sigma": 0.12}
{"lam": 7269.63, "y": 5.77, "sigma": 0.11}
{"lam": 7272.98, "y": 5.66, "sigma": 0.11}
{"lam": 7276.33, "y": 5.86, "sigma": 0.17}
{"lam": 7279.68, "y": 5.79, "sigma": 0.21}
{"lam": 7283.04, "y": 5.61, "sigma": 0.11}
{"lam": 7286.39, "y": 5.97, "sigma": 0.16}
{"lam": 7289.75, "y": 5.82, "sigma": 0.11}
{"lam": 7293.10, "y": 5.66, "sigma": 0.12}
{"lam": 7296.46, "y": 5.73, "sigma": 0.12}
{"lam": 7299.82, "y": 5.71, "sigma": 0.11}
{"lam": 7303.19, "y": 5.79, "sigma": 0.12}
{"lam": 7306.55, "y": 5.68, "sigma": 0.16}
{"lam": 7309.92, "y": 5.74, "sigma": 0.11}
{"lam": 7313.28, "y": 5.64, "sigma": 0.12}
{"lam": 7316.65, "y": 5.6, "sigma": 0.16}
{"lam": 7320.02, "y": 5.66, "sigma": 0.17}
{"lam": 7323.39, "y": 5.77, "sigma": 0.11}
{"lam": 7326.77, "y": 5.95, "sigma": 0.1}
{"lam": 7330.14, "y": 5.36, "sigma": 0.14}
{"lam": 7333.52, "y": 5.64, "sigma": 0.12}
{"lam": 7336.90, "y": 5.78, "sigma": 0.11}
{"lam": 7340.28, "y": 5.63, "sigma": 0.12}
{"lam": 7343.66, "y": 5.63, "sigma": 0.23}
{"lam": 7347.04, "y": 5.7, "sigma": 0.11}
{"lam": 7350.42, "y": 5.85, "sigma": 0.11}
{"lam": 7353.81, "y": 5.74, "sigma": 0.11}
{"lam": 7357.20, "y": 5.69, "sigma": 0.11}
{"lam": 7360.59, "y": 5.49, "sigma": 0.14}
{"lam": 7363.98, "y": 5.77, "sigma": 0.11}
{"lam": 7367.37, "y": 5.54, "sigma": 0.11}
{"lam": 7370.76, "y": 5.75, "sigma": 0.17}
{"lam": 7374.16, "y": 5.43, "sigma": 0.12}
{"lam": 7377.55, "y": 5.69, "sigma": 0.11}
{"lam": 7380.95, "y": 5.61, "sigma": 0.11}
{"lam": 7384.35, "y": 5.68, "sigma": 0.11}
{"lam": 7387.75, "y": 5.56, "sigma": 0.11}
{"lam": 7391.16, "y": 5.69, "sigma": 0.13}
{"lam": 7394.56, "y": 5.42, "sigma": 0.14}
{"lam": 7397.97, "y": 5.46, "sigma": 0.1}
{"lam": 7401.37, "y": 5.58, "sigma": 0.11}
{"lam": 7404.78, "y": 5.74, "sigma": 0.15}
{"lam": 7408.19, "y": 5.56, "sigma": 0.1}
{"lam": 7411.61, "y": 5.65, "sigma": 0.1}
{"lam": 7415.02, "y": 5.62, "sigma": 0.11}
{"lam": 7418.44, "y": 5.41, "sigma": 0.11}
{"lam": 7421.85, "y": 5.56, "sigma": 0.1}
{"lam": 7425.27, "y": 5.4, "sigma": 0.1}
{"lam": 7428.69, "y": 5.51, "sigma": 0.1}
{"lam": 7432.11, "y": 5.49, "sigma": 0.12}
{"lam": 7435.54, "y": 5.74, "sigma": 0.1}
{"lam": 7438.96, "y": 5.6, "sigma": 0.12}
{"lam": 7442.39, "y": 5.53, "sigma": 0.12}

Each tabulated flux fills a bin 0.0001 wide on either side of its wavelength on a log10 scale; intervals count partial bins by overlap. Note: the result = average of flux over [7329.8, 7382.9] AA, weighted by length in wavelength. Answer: 5.65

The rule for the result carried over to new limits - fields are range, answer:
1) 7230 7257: 5.8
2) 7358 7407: 5.6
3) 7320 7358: 5.7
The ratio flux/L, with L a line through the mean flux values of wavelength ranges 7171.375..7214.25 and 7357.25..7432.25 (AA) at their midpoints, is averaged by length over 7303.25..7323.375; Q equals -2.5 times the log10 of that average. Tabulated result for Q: -0.01 mag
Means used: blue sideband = 5.73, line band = 5.69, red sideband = 5.58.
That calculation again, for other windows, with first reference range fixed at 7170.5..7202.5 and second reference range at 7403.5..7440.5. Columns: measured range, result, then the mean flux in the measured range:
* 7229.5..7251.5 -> -0.03 mag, 5.85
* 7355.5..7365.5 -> -0.01 mag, 5.65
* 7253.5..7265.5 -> 0.00 mag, 5.69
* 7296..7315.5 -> -0.01 mag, 5.71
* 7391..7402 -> 0.01 mag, 5.52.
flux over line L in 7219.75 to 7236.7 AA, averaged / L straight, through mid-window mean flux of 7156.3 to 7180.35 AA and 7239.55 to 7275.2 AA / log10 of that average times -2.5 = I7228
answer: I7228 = 0.006 mag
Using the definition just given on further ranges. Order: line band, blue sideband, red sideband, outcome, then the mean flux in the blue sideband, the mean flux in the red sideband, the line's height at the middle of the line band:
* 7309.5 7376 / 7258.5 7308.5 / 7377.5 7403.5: 0.00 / 5.76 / 5.58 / 5.66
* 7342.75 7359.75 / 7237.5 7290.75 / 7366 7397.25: -0.01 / 5.79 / 5.59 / 5.64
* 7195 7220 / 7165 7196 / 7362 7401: -0.01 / 5.69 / 5.6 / 5.68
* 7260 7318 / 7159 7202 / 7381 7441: -0.02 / 5.73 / 5.57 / 5.66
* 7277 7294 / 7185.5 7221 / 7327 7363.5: -0.02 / 5.72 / 5.67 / 5.69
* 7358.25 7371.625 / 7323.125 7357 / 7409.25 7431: 0.00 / 5.7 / 5.52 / 5.65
